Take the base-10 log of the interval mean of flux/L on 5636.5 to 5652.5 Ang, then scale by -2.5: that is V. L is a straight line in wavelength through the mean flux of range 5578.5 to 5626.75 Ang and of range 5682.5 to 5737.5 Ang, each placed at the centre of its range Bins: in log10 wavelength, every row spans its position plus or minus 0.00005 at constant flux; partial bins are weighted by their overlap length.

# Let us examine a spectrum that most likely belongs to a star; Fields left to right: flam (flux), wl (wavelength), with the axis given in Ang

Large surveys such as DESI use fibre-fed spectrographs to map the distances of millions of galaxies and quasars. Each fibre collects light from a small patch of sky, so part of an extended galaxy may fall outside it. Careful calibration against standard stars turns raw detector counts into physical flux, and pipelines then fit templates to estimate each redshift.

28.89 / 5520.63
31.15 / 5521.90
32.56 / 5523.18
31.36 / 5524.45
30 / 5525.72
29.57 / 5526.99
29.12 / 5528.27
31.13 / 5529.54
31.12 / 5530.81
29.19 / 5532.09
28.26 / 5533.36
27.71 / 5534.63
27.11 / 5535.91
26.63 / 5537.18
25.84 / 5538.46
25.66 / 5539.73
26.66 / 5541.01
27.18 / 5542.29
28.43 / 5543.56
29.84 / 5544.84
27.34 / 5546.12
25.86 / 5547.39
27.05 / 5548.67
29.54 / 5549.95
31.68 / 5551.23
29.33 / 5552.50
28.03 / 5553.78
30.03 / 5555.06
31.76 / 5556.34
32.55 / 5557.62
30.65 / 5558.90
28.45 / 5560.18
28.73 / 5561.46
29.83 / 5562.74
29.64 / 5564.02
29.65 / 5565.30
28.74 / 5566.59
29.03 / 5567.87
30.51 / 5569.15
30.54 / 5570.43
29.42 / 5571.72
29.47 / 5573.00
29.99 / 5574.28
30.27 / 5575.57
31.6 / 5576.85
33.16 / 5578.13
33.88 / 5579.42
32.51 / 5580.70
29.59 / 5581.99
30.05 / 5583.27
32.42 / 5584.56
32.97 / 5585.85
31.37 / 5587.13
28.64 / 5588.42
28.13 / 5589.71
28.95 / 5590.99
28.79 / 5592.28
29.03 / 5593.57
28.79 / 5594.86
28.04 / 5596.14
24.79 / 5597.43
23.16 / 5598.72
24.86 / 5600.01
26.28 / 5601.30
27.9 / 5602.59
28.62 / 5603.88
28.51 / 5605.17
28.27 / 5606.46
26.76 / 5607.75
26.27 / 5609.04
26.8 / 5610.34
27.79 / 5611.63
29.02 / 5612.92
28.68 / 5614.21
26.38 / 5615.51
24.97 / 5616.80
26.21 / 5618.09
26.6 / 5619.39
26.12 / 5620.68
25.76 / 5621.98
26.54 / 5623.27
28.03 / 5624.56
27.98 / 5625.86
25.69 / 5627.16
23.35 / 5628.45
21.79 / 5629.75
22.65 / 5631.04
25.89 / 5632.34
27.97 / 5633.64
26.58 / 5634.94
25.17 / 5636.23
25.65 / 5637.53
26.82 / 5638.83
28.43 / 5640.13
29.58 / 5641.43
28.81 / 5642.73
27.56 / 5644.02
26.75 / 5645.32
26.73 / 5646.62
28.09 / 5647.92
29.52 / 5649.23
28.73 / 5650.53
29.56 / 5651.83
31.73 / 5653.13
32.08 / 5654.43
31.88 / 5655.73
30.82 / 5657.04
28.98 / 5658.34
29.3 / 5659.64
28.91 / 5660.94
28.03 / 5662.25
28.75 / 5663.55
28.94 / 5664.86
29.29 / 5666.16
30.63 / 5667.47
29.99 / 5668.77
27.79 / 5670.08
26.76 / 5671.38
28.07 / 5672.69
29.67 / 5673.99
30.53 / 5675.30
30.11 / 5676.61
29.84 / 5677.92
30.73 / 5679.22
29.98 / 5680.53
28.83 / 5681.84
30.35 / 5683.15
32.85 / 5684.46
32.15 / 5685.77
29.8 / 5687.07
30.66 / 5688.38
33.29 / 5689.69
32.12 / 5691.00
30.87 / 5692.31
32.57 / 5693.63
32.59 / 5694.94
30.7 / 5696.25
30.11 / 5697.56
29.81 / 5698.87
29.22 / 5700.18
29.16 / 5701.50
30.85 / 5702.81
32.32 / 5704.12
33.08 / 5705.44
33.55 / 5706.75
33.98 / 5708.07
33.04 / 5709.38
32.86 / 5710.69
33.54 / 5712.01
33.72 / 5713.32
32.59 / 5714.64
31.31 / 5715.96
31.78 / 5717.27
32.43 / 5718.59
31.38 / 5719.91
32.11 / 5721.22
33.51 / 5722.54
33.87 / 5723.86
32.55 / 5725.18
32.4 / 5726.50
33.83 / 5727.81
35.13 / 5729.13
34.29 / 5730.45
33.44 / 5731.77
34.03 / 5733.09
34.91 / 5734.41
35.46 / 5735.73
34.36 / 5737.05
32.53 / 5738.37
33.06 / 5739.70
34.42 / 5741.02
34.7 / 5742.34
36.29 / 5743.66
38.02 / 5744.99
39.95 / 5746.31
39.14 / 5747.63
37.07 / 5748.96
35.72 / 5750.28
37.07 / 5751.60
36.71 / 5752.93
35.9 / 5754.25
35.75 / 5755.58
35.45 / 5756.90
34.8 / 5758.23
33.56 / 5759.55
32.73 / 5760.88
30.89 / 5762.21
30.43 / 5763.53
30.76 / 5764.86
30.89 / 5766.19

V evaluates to 0.069 mag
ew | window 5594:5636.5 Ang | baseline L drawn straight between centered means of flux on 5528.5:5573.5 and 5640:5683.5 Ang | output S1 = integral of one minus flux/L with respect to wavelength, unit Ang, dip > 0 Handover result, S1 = 3.9 Ang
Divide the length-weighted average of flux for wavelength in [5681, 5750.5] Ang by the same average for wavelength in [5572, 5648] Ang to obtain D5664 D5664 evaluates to 1.19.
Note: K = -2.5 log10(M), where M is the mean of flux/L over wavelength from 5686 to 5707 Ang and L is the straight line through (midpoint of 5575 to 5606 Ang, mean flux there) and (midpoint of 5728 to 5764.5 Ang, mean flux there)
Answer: 0.063 mag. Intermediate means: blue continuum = 29.3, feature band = 31.3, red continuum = 35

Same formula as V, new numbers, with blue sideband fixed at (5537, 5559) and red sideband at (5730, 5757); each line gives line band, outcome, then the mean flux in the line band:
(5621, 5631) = 0.228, 25.4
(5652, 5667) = 0.094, 29.9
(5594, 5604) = 0.149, 26.5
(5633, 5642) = 0.172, 27.1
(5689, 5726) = 0.073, 32.1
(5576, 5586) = -0.077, 31.9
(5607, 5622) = 0.156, 26.8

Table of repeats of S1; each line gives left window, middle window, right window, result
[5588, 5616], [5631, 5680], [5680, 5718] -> 1.8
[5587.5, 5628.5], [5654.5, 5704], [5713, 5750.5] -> 1.7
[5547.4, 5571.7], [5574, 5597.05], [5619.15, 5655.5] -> -1.2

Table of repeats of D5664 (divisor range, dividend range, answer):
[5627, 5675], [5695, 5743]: 1.17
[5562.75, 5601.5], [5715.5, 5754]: 1.17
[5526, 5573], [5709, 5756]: 1.19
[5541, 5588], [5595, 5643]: 0.89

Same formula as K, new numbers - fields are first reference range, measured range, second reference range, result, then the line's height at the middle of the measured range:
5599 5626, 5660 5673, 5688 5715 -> 0.05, 30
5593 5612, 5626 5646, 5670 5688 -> 0.08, 28.3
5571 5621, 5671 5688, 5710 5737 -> 0.06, 31.7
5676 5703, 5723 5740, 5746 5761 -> 0.02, 34.3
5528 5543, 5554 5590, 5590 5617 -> -0.11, 27.6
